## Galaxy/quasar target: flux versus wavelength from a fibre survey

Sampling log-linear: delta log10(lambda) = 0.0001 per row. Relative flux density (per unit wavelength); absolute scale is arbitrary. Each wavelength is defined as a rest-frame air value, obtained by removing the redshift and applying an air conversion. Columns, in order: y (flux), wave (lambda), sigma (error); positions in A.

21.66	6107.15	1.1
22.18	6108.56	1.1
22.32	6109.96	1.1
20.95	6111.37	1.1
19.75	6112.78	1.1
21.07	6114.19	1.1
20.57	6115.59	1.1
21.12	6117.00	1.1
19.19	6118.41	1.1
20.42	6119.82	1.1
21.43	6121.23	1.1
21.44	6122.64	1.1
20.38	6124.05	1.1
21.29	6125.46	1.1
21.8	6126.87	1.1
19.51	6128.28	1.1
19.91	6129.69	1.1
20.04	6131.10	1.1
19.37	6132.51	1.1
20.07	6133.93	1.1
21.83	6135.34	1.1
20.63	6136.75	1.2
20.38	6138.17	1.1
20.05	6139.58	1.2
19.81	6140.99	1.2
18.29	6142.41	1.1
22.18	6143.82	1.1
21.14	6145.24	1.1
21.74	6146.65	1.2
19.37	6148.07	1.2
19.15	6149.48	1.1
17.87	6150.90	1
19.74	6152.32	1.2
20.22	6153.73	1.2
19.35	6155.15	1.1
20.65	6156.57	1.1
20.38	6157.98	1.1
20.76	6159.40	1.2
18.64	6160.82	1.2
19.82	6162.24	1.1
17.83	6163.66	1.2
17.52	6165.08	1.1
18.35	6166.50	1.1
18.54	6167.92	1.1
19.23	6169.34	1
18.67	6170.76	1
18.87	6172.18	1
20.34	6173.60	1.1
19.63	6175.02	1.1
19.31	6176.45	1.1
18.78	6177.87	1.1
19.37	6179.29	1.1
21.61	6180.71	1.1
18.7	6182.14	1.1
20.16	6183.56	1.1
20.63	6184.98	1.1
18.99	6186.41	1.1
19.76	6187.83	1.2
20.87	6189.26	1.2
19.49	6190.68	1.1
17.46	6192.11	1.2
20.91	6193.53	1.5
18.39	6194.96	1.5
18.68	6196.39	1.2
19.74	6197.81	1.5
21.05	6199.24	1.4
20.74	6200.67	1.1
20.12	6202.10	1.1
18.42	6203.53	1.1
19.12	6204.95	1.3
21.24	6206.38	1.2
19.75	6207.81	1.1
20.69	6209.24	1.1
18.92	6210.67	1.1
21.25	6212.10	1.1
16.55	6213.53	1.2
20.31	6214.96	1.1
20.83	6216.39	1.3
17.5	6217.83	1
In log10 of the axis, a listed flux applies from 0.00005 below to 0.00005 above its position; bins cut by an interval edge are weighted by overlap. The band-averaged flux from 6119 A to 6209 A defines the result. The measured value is 19.8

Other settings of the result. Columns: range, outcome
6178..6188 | 19.8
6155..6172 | 19.1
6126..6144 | 20.3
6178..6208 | 19.8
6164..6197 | 19.3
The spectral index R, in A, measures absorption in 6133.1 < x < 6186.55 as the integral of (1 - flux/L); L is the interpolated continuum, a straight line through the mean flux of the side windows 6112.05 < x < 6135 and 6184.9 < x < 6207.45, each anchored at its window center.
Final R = 1.03 A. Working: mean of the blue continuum 20.5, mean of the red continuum 19.7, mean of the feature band 19.7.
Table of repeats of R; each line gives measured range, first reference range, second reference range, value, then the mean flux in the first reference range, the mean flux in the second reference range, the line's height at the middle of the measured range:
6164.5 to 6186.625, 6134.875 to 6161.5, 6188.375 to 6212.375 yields 0.7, 20.1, 19.8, 19.9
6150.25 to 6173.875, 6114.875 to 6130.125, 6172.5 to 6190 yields 1.1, 20.7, 19.8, 20.1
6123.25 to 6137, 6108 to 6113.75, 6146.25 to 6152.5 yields -0.1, 21.3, 19.4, 20.3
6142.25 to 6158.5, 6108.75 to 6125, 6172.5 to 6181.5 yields 0.2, 20.8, 19.8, 20.2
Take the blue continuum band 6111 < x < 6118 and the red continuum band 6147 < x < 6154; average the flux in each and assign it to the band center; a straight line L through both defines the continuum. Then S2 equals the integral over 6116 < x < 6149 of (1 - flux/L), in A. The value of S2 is -0.8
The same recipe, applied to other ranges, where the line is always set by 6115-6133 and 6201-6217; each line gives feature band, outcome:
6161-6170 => 0.7 A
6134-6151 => 0.1 A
